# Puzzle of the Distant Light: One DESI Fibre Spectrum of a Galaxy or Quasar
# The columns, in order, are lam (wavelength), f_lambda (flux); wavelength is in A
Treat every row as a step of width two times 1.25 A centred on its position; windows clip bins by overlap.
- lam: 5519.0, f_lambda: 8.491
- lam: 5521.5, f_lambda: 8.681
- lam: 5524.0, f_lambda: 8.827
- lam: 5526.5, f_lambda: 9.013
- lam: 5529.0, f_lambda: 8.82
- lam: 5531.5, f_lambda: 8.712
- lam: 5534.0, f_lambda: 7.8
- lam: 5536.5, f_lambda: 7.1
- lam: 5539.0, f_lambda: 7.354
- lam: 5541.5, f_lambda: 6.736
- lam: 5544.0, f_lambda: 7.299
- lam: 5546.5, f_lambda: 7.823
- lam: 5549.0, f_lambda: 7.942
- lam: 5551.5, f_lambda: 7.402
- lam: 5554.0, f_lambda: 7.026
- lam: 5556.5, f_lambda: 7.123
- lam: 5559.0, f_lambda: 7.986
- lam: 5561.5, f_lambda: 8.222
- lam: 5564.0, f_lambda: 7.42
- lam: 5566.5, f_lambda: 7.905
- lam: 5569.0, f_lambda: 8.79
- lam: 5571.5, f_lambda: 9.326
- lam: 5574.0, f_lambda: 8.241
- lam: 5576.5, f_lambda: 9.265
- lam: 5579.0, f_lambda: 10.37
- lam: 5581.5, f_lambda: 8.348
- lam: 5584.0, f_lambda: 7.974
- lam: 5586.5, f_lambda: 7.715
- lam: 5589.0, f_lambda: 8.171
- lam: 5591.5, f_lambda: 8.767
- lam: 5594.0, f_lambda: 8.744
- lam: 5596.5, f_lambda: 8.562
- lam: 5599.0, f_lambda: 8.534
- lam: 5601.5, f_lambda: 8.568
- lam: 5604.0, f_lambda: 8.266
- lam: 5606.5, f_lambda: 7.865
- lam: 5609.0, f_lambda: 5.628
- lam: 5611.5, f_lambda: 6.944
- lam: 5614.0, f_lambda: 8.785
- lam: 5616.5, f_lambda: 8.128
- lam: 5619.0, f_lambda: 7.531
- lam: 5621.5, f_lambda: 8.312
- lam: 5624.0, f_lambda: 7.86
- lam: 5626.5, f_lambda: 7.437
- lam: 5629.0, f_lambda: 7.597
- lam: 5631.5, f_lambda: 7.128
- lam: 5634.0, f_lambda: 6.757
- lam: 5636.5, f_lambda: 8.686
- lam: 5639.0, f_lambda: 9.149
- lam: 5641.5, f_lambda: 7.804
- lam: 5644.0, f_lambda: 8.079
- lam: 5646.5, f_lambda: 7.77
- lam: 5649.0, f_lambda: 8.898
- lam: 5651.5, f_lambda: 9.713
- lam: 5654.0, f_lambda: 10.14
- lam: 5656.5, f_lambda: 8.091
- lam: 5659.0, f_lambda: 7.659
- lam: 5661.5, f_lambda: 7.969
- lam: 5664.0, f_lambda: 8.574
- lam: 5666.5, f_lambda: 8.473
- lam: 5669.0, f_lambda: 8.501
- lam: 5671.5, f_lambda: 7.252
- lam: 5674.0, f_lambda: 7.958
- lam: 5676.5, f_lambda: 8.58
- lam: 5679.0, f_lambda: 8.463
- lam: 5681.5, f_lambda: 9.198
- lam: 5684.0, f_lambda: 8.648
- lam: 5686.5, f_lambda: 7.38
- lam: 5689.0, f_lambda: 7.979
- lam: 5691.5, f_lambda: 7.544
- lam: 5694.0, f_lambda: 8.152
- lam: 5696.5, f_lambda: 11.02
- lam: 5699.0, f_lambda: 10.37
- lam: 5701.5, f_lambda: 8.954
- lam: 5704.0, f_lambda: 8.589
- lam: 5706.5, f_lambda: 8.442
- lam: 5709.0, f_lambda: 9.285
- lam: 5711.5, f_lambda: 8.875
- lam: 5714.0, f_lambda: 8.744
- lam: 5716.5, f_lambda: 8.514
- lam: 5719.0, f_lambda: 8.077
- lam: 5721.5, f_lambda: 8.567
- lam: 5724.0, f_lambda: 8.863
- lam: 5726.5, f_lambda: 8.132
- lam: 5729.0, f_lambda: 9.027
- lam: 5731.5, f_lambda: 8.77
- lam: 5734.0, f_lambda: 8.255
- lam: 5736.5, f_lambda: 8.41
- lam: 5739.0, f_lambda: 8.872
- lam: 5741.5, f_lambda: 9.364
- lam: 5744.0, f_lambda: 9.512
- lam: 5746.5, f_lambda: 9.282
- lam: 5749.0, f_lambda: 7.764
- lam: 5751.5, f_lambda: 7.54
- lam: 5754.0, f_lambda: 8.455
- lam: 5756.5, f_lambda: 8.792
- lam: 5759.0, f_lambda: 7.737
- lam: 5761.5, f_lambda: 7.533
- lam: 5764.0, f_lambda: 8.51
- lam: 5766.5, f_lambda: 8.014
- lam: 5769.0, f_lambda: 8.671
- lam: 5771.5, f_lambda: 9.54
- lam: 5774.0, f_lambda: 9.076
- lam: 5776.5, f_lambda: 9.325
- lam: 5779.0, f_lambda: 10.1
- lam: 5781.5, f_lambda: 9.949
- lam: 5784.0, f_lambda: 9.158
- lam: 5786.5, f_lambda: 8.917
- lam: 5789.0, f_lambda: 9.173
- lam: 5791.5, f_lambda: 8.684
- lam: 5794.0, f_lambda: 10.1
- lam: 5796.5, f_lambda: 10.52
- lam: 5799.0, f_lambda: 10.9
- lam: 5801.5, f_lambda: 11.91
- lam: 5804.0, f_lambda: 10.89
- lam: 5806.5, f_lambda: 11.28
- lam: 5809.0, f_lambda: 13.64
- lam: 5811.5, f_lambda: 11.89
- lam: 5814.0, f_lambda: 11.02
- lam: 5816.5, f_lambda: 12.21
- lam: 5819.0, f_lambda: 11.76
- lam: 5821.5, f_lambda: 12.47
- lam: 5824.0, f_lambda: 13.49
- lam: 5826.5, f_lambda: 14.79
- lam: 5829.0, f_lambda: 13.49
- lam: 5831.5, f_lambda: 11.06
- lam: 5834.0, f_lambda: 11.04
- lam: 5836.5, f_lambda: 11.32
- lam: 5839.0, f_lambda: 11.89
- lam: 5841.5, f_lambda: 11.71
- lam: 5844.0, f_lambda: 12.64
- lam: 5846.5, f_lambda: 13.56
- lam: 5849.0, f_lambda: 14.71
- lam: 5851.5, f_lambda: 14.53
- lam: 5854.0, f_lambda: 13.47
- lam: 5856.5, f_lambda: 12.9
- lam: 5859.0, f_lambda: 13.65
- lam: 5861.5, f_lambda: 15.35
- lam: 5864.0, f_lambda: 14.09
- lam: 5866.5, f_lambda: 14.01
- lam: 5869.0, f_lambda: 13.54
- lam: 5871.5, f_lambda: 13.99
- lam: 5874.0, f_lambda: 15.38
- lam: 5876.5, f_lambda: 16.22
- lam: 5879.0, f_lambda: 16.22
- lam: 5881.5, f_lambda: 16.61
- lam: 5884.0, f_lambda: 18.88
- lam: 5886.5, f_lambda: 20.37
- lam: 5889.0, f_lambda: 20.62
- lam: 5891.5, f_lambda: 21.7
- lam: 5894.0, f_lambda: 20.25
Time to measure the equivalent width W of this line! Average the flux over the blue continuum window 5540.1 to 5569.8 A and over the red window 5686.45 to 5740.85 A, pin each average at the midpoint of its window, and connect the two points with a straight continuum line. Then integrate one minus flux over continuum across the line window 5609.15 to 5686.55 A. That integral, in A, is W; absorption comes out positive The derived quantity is 1.0 A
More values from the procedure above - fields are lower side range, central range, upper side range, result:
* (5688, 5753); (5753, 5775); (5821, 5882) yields 4.02 A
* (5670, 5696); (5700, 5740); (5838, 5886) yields 3.47 A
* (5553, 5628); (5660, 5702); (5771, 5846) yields 3.93 A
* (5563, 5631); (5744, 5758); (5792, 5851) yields 3.09 A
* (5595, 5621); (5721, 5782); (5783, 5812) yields 7.44 A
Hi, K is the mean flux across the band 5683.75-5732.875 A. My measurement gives 8.7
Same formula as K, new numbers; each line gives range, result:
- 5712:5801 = 8.91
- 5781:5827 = 11.2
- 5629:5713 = 8.47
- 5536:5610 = 8.03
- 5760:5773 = 8.45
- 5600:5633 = 7.7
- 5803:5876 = 13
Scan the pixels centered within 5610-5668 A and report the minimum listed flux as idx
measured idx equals 6.757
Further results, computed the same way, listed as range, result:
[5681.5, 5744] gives 7.38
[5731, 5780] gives 7.533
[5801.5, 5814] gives 10.89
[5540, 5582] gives 6.736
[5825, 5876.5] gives 11.04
